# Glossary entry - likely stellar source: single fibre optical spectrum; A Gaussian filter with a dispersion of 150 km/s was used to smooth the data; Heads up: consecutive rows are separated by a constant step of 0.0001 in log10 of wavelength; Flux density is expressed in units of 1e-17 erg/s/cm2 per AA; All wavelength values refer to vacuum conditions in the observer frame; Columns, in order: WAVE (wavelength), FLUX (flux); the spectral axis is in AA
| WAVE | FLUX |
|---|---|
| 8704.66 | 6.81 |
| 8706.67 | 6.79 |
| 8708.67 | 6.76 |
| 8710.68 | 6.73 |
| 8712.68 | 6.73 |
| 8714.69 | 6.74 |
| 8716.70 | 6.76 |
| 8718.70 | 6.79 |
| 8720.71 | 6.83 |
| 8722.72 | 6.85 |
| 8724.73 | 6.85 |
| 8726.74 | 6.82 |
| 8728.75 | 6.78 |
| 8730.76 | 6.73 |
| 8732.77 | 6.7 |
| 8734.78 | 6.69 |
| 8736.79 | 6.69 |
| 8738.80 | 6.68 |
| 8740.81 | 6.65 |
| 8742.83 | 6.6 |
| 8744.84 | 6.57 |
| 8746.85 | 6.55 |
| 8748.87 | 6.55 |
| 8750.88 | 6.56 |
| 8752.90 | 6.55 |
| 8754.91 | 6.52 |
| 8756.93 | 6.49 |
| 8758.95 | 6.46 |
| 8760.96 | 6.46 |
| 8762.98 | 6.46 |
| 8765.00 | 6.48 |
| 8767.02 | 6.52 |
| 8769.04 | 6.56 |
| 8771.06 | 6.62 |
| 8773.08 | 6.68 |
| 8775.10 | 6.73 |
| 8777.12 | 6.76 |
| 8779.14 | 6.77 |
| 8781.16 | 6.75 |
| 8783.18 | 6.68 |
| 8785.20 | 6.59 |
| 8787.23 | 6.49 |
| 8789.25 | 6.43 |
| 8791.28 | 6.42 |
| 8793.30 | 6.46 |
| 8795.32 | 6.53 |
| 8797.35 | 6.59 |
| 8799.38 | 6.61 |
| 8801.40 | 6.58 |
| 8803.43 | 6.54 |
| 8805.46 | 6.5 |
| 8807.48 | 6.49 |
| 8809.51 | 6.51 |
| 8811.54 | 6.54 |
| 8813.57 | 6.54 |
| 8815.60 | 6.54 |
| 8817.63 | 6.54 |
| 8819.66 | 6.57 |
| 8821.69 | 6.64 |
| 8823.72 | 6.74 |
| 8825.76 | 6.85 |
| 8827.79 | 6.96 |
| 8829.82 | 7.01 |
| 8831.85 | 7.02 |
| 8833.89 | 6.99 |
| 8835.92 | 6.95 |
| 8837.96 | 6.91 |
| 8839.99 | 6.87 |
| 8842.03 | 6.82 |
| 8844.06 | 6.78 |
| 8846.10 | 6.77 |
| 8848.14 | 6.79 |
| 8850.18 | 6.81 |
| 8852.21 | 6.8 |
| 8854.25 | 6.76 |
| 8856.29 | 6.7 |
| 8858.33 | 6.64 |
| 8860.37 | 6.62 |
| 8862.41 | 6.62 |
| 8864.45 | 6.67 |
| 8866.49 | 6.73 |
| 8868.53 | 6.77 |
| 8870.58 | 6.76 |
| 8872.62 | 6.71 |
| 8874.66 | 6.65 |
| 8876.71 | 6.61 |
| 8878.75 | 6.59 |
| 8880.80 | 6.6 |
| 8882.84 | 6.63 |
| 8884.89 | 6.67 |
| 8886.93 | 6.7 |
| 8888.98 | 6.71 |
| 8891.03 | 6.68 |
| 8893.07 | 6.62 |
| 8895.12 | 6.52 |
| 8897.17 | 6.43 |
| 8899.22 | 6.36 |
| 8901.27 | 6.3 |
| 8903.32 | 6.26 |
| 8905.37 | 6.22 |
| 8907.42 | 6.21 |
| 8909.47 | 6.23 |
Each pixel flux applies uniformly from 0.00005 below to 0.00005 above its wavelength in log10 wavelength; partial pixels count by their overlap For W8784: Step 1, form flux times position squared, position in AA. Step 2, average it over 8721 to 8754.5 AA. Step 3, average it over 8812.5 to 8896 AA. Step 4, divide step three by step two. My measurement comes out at 1.0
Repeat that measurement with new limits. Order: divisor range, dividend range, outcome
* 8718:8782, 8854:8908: 1.02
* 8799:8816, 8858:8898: 1.03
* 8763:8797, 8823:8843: 1.06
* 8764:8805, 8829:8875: 1.05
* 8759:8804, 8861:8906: 1.02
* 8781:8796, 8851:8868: 1.04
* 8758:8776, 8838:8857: 1.06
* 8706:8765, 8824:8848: 1.06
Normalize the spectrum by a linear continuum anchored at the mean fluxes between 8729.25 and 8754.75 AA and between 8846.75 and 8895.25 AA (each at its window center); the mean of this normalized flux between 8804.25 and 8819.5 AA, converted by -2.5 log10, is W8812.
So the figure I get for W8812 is 0.02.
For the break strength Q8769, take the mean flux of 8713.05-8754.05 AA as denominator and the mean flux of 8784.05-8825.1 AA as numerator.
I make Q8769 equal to 0.98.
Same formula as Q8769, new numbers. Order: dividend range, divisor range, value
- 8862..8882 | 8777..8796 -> 1.01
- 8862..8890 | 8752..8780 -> 1.02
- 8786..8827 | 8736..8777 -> 1.00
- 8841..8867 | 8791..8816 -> 1.03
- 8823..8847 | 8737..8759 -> 1.05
